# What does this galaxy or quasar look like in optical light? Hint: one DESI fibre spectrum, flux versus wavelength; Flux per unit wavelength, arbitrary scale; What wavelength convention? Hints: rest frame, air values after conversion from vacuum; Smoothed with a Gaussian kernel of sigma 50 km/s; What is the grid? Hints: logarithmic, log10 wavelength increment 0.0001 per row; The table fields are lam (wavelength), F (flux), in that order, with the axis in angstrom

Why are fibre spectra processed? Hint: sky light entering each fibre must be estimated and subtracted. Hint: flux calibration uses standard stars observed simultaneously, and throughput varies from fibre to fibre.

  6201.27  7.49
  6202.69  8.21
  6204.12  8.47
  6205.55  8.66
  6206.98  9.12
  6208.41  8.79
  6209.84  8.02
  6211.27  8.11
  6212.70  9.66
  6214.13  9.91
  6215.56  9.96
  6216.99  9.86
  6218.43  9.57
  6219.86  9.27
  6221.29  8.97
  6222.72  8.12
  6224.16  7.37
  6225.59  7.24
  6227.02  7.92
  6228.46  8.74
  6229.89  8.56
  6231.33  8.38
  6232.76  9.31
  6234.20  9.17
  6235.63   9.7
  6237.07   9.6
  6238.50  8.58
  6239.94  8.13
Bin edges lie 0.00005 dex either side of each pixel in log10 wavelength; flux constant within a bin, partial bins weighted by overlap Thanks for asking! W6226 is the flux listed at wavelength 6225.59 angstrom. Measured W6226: 7.24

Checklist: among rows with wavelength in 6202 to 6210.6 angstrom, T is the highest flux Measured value 9.12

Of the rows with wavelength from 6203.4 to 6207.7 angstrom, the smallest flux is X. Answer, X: 8.47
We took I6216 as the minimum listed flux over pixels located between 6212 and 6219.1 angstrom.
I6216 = 9.57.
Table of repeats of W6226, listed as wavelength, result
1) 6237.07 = 9.6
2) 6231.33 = 8.38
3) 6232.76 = 9.31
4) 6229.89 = 8.56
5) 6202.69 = 8.21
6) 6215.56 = 9.96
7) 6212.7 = 9.66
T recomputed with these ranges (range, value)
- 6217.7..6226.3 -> 9.57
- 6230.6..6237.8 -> 9.7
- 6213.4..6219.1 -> 9.96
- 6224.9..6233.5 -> 9.31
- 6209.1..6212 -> 8.11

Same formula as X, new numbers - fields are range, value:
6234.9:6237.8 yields 9.6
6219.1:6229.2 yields 7.24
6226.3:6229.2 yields 7.92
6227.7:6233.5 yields 8.38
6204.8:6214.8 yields 8.02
